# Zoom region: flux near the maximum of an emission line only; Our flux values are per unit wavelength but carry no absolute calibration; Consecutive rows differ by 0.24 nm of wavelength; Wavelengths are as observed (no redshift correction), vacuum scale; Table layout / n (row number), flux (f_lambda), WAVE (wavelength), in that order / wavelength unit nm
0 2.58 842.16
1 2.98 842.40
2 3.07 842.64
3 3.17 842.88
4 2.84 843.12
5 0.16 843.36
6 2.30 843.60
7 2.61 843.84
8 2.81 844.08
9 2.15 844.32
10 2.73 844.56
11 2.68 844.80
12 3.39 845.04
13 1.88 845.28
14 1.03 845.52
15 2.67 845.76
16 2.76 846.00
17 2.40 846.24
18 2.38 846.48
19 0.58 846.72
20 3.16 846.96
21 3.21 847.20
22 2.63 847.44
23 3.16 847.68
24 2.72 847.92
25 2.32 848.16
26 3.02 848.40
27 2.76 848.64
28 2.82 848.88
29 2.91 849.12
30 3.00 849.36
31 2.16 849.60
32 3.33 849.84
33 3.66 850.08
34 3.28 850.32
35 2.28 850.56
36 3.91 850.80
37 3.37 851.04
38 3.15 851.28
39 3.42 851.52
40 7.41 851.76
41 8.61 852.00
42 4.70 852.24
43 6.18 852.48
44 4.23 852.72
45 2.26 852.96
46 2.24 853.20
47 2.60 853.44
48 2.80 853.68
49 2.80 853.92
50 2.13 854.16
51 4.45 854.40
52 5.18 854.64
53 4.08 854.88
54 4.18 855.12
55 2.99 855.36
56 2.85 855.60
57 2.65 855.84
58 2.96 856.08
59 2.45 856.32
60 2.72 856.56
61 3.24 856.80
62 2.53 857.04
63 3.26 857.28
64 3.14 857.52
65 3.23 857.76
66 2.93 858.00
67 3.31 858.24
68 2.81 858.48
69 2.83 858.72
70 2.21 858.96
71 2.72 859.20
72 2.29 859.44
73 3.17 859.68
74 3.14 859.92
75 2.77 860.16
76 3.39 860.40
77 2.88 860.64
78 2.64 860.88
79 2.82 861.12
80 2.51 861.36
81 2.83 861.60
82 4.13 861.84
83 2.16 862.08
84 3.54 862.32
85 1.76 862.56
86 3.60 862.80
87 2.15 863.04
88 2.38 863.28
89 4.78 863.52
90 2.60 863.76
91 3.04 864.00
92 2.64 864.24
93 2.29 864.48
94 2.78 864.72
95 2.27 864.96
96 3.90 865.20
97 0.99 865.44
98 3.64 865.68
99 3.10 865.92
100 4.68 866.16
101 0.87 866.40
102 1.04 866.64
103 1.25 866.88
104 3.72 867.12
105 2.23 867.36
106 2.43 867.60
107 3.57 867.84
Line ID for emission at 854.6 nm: [N II] 6583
